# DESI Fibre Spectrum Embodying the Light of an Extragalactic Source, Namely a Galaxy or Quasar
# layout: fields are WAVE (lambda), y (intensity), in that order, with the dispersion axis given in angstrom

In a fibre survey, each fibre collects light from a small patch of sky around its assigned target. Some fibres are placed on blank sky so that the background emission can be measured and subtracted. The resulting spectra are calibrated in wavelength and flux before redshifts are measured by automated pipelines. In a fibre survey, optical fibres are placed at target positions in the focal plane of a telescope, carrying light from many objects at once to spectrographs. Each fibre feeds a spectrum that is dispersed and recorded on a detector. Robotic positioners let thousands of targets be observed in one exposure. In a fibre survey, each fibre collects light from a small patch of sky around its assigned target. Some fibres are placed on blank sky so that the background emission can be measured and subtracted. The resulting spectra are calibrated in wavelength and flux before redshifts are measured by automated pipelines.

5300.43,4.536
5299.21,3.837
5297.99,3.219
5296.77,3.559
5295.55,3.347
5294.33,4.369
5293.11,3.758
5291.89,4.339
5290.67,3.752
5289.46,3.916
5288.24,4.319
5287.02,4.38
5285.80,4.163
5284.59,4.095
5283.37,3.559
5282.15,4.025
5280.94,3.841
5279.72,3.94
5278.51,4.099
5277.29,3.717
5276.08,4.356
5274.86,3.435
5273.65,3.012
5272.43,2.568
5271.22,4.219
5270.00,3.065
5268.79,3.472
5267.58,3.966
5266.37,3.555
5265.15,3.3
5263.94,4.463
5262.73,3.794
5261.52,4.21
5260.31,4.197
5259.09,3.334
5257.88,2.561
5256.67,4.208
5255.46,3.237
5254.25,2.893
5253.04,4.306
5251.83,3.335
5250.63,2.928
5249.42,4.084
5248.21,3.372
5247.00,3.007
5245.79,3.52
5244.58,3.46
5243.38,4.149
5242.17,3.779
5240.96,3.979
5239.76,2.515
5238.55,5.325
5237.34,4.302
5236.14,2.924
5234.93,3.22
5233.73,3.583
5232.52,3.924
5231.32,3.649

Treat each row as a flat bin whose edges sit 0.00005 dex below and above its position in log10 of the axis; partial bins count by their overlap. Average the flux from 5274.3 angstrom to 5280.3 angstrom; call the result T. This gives 3.91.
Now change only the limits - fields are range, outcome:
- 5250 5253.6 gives 3.52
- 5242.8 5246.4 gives 3.71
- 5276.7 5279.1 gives 3.9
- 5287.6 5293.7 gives 4.02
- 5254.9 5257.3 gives 3.72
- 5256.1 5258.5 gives 3.37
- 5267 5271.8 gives 3.68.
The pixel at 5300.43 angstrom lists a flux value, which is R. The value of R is 4.536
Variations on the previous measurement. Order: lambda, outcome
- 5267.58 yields 3.966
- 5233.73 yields 3.583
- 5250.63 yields 2.928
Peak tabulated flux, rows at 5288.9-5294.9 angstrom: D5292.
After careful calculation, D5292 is 4.369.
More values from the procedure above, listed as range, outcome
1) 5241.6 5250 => 4.149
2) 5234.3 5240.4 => 5.325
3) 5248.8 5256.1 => 4.306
